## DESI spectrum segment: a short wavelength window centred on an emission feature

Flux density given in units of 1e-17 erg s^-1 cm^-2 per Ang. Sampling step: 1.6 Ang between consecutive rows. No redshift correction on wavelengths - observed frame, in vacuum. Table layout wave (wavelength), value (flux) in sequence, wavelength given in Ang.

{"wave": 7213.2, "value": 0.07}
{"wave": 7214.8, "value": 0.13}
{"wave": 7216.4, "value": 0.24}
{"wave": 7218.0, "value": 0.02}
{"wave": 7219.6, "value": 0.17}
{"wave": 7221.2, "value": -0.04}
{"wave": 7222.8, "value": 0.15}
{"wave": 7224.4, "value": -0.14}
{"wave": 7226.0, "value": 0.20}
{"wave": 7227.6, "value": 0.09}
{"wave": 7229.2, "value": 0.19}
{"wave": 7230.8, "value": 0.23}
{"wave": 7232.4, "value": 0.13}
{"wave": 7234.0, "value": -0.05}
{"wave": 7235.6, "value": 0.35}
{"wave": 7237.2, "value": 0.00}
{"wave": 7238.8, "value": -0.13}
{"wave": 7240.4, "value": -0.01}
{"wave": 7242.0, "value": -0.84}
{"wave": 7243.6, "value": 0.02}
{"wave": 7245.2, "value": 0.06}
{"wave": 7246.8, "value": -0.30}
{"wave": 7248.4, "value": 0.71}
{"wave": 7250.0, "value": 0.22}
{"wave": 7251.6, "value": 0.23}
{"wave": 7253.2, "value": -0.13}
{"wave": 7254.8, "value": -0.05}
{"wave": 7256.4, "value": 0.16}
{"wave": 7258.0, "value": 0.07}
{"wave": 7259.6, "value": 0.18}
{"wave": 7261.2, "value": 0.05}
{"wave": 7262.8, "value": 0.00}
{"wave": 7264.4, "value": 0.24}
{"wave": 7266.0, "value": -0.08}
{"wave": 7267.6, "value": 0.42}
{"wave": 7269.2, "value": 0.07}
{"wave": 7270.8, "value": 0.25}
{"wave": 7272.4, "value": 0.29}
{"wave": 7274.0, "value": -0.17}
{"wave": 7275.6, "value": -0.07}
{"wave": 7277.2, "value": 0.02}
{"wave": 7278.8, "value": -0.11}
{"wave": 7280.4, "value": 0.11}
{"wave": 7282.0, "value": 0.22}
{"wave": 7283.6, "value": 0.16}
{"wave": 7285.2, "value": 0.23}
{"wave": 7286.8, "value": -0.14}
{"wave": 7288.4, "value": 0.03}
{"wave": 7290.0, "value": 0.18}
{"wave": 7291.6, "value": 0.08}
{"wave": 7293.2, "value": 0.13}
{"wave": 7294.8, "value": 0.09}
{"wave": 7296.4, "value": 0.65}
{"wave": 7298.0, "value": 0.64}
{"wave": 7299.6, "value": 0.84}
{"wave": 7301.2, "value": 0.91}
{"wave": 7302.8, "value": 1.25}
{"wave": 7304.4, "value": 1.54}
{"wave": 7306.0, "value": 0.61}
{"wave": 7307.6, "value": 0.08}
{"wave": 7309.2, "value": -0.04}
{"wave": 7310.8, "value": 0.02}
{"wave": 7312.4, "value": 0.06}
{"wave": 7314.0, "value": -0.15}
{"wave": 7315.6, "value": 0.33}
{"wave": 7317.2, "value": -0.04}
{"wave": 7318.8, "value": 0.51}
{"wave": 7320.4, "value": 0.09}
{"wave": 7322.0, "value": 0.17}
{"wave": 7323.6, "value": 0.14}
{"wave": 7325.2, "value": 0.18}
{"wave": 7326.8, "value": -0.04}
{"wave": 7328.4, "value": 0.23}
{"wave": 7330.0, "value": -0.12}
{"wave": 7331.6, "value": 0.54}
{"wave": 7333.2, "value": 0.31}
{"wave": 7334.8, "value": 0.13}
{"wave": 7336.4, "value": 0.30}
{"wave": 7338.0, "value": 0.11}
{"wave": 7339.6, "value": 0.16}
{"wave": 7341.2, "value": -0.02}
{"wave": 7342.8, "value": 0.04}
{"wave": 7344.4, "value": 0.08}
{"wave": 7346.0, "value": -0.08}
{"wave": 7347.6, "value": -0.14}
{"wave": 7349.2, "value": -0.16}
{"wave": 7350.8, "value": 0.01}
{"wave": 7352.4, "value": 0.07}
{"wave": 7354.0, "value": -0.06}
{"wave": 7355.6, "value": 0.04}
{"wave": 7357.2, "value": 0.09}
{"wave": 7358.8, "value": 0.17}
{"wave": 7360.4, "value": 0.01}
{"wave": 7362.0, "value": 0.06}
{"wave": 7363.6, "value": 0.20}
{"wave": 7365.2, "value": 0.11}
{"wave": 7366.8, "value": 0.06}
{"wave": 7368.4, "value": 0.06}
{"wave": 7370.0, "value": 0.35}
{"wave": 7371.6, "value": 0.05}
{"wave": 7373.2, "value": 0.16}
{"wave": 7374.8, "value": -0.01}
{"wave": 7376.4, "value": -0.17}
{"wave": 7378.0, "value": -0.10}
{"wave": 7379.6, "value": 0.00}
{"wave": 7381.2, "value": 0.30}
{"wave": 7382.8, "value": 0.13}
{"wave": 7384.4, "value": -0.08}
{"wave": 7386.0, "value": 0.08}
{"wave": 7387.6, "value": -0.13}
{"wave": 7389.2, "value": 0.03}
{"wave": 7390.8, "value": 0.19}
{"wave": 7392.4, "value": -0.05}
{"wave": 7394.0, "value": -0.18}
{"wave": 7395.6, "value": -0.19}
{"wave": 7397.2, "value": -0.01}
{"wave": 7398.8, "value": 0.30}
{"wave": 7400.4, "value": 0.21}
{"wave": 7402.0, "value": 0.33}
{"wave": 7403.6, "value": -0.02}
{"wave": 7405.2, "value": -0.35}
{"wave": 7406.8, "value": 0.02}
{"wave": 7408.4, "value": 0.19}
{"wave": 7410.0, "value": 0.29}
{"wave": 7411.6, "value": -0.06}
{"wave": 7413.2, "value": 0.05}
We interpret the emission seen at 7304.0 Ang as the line [O II] 3727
